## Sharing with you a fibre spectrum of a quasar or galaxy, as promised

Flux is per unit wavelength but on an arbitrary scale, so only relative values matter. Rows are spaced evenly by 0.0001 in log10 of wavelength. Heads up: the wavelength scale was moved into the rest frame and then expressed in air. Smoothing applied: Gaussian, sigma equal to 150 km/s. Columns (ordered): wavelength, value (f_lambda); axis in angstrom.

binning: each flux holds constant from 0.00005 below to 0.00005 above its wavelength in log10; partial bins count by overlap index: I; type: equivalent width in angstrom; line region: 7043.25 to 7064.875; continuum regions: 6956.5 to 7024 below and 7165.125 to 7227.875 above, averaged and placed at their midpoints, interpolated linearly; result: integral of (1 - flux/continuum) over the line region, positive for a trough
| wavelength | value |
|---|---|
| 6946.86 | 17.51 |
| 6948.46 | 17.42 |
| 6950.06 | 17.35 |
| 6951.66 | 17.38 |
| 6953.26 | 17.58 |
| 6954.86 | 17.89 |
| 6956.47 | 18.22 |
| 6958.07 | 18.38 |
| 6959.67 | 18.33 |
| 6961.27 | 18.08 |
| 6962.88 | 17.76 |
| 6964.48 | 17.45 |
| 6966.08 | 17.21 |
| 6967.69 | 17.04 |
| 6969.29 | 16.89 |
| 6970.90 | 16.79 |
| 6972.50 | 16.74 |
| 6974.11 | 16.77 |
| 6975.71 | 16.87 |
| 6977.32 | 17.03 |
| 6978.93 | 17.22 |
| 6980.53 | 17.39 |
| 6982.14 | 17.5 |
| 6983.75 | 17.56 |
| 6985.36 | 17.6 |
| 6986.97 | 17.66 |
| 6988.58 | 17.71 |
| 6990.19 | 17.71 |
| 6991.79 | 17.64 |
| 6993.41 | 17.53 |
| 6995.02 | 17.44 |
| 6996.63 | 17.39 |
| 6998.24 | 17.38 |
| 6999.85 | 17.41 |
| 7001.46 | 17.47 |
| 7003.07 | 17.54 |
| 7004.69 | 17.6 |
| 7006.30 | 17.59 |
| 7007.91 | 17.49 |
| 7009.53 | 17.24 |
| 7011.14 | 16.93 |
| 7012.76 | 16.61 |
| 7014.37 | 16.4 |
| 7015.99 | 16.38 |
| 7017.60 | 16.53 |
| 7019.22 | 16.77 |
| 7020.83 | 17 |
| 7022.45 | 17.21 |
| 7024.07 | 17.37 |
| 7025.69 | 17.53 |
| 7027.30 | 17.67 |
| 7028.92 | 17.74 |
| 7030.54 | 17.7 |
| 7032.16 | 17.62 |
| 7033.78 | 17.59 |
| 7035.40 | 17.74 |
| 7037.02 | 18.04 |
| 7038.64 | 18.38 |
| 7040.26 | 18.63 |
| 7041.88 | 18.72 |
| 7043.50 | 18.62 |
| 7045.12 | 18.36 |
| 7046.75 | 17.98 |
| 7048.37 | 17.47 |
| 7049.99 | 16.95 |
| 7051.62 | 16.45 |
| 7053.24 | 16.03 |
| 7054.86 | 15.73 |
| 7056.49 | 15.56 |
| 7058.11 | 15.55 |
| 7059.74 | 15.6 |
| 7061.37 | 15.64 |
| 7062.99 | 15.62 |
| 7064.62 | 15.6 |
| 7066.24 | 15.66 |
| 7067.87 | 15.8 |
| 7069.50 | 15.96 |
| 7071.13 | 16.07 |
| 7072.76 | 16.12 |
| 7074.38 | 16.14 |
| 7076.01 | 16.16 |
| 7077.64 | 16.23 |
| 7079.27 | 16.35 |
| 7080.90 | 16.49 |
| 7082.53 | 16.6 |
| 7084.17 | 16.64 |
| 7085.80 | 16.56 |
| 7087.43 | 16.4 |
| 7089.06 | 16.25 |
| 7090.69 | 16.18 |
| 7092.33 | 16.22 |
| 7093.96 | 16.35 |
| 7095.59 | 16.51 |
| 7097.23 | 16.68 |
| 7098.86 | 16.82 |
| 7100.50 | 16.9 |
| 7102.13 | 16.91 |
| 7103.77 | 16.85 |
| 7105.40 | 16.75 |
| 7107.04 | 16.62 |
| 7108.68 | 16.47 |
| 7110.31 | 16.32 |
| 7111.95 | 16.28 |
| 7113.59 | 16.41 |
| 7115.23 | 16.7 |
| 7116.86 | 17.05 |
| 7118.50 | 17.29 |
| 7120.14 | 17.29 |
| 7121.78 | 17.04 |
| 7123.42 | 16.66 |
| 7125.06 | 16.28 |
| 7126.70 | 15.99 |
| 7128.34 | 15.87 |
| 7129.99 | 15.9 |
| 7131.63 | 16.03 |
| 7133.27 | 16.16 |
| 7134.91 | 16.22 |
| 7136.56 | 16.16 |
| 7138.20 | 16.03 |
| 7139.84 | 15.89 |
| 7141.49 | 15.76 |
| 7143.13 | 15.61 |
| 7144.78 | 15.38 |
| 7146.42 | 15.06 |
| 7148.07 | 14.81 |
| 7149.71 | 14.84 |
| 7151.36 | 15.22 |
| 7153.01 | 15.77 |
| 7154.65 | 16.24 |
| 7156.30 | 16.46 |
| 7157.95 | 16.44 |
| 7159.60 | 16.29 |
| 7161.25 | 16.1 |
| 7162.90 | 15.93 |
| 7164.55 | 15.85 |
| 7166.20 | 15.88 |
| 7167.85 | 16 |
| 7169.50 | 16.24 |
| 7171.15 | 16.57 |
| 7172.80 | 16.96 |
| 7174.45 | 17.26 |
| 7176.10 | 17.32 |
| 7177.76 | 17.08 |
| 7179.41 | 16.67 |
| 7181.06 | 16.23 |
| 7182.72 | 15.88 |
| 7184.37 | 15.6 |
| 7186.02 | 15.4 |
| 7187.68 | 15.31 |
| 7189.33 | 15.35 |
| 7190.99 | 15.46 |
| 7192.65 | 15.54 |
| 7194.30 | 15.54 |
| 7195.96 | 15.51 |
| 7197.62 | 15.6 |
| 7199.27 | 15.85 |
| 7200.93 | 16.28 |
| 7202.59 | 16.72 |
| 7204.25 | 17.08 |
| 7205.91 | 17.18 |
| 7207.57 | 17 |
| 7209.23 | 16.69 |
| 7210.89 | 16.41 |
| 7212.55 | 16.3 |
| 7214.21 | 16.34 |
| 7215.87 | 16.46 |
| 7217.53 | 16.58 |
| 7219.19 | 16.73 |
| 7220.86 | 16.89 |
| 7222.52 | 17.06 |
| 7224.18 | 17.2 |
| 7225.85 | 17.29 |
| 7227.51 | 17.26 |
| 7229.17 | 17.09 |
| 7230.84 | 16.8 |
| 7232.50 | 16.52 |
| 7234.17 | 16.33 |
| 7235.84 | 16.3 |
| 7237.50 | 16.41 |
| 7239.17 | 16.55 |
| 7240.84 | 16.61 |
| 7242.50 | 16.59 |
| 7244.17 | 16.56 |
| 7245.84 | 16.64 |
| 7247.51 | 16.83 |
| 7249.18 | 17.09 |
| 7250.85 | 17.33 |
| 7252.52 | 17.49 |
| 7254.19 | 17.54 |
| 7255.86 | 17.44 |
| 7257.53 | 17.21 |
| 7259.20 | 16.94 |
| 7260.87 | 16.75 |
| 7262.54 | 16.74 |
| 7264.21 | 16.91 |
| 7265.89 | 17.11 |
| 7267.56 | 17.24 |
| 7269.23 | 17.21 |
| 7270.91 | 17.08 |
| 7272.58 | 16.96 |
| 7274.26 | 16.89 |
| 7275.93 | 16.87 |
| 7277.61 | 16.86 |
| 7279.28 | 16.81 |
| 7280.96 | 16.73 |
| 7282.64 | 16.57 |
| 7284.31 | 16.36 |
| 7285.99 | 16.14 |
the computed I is 0.7 angstrom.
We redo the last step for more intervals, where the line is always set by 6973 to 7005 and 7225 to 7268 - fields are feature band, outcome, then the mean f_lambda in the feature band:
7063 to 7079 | 1.19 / 16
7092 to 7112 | 0.67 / 16.6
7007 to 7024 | 0.46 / 16.9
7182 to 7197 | 1.33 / 15.5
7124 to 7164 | 2.92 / 15.9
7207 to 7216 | 0.24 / 16.5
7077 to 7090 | 0.59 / 16.4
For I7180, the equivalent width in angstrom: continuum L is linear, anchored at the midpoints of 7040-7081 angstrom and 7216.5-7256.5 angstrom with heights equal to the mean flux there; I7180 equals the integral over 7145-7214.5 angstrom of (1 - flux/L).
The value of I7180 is 2.7 angstrom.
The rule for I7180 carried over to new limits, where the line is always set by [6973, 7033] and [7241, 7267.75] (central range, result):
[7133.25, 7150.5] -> 1.5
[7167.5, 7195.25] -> 1.6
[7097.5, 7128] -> 0.9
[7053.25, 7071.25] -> 1.6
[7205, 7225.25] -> 0.4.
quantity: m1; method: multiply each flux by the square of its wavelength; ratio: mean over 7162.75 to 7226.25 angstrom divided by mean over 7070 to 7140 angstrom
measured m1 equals 1.02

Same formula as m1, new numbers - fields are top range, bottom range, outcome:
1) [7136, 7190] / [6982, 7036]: 0.96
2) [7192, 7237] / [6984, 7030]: 1.01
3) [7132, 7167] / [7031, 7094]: 0.97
